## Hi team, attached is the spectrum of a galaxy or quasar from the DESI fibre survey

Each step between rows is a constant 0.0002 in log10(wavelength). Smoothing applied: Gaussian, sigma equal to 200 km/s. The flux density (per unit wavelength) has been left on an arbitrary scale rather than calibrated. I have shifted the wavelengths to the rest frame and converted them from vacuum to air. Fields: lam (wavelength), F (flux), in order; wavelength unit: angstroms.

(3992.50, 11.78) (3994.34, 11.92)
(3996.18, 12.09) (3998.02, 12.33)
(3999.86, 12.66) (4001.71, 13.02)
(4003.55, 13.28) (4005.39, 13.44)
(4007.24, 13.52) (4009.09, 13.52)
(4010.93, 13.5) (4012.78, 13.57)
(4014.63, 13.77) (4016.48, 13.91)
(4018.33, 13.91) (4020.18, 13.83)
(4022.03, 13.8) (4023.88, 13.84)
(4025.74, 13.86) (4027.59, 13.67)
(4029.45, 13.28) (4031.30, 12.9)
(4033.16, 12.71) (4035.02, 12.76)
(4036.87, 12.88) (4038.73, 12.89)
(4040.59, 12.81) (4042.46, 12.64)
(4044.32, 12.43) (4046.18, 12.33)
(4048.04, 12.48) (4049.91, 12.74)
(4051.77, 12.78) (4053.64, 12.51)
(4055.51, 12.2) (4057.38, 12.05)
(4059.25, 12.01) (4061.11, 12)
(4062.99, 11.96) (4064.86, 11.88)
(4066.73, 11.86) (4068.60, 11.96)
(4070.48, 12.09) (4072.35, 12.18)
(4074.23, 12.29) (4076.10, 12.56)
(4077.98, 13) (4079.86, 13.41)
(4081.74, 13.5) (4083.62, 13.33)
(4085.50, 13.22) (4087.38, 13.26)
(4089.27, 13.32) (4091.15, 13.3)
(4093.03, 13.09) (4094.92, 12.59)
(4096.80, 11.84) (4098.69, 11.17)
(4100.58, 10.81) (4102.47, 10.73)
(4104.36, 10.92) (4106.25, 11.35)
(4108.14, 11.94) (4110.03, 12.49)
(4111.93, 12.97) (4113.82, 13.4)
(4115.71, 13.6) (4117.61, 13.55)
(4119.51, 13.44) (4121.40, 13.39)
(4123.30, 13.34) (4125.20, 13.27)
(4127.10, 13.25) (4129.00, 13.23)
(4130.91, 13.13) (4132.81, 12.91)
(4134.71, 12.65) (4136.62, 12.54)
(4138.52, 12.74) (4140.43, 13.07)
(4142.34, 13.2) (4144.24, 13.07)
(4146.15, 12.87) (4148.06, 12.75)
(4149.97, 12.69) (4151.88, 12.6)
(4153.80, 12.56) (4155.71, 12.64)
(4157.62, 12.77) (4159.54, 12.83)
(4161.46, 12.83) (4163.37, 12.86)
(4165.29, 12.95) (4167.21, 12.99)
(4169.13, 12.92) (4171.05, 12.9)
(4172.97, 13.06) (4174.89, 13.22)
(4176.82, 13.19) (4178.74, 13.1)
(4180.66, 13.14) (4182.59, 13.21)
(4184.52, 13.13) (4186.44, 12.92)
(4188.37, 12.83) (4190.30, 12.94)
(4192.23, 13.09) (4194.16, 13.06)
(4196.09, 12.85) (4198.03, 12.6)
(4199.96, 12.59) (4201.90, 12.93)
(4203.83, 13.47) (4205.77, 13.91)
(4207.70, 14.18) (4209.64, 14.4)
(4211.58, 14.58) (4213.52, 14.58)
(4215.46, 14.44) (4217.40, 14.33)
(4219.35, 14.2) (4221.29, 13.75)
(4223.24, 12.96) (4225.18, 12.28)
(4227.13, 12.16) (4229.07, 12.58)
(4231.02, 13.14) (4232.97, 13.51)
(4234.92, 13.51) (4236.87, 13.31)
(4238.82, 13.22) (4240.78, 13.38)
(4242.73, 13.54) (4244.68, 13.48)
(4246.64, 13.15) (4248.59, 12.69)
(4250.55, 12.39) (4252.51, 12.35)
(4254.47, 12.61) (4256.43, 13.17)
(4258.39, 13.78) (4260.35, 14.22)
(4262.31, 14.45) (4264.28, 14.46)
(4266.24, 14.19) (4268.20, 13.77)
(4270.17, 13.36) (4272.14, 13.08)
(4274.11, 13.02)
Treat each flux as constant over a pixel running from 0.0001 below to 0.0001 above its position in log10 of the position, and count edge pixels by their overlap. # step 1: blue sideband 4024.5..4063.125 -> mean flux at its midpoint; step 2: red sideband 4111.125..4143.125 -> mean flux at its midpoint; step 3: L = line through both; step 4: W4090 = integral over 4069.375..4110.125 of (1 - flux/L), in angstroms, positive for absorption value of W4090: 1.78 angstroms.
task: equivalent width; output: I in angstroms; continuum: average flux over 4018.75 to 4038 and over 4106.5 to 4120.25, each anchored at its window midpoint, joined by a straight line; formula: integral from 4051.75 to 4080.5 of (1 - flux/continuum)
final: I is 2.00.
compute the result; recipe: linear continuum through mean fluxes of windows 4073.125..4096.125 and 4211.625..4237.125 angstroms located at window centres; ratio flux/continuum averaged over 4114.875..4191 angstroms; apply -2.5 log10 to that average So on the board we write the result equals 0.02 mag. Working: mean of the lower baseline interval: 13.1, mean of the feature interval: 13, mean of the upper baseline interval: 13.5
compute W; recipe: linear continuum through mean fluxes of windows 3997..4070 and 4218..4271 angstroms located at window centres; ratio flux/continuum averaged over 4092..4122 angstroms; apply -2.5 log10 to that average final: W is 0.062 mag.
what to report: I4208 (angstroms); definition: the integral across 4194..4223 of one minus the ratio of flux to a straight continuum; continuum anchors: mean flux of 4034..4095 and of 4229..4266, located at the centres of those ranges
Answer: -1.2 angstroms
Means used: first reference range 12.6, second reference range 13.3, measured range 13.7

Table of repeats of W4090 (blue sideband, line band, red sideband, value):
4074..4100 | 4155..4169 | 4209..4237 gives 0.4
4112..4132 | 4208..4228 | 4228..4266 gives -0.7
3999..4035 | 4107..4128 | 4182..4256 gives 0.4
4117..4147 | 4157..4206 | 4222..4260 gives 0.3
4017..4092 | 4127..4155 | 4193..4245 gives 0.6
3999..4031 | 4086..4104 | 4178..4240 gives 1.7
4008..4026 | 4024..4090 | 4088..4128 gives 2.7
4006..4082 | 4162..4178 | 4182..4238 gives 0.3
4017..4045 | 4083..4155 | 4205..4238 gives 3.7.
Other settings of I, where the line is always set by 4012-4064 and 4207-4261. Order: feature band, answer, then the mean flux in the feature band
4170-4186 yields 0.2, 13.1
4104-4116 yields 0.7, 12.4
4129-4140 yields 0.3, 12.8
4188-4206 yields 0.4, 13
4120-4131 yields -0.1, 13.3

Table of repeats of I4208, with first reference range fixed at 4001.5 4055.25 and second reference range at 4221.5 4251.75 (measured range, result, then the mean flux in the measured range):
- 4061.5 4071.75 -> 0.9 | 12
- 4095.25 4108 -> 1.8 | 11.3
